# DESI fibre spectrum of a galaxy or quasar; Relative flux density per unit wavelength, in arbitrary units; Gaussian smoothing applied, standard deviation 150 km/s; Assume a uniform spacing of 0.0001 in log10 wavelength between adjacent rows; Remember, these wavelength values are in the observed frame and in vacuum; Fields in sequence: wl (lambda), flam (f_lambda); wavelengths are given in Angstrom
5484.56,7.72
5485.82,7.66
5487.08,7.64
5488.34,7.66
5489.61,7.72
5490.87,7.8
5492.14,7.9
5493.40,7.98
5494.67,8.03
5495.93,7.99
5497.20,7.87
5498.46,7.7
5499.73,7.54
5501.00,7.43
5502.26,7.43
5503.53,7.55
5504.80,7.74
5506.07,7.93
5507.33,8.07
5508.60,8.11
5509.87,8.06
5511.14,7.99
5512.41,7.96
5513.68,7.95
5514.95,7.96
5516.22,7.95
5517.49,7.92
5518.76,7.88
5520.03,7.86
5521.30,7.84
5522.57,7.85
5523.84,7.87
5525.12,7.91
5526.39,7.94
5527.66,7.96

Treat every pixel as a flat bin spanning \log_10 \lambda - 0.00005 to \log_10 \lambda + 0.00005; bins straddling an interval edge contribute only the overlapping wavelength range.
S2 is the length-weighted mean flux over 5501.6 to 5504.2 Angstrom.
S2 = 7.5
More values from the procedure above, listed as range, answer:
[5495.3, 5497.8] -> 7.93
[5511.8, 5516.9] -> 7.95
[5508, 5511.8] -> 8.04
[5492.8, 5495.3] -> 8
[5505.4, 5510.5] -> 8.04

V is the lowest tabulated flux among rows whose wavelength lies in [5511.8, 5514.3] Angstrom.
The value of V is 7.95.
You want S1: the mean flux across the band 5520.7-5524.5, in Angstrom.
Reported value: 7.84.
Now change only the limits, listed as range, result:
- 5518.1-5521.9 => 7.87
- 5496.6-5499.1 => 7.79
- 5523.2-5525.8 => 7.88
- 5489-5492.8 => 7.82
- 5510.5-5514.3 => 7.96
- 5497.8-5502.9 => 7.53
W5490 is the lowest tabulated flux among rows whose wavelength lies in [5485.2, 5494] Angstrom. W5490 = 7.64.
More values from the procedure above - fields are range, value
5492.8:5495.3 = 7.98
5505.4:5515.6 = 7.93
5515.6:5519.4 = 7.88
